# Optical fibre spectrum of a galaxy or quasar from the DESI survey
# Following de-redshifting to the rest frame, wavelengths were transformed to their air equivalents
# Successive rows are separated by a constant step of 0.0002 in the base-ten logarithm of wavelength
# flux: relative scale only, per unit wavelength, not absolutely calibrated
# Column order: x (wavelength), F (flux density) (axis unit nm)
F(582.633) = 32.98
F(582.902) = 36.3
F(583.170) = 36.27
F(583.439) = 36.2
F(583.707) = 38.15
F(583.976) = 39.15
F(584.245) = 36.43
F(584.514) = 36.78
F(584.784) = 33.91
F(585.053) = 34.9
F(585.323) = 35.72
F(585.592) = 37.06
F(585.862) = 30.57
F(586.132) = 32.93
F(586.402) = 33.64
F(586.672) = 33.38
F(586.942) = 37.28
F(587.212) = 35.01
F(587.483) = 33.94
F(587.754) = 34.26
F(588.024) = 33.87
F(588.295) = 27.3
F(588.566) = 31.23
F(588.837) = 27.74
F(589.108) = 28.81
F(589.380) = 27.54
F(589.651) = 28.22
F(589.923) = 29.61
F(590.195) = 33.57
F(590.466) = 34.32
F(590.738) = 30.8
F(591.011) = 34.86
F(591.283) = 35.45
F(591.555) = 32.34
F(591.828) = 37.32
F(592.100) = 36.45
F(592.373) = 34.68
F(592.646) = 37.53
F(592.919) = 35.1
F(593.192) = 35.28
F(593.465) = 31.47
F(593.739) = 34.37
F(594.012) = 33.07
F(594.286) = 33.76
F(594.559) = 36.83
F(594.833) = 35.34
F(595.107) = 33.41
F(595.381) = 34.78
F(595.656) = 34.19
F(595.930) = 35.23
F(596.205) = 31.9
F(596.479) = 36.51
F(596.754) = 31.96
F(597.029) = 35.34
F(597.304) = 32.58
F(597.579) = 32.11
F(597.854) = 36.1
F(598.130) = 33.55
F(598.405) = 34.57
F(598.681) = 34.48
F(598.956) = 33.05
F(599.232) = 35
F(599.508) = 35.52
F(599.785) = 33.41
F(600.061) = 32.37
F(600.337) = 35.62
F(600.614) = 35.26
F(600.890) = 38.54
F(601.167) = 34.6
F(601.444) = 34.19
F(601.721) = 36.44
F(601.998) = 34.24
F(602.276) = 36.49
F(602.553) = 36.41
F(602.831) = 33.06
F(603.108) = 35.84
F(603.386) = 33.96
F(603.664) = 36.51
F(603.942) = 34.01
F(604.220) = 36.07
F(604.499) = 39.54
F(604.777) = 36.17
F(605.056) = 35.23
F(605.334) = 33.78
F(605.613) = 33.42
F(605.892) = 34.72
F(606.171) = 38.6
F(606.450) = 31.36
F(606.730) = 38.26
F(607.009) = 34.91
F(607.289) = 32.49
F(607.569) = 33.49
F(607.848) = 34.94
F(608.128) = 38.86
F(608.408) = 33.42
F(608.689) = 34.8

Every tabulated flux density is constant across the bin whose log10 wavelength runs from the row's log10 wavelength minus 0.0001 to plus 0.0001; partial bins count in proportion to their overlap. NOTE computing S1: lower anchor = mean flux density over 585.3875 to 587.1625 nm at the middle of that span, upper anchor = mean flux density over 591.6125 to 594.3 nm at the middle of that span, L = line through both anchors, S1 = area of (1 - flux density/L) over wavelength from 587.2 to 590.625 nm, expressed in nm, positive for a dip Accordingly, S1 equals 0.343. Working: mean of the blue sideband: 34.3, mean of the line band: 31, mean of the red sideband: 34.9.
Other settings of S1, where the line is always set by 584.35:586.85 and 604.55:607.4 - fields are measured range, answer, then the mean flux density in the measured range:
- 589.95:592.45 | 0.03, 34.2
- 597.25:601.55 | 0.05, 34.5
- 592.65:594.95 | 0.01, 34.6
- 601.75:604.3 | -0.02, 35.2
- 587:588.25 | 0.02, 34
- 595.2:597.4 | 0.04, 34.1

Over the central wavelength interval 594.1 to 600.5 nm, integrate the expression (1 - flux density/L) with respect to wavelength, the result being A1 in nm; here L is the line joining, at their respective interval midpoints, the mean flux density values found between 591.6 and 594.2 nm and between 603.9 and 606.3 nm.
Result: 0.18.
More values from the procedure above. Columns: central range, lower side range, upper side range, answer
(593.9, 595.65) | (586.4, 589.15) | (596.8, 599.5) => -0.050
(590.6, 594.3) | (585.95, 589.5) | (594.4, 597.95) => -0.130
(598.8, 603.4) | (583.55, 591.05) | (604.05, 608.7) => -0.032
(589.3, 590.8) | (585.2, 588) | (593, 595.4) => 0.154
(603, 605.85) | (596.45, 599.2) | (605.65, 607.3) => -0.045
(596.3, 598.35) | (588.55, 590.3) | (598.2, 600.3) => -0.050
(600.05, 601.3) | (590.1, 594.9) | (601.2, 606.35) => -0.013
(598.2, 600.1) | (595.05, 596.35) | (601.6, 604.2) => 0.024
